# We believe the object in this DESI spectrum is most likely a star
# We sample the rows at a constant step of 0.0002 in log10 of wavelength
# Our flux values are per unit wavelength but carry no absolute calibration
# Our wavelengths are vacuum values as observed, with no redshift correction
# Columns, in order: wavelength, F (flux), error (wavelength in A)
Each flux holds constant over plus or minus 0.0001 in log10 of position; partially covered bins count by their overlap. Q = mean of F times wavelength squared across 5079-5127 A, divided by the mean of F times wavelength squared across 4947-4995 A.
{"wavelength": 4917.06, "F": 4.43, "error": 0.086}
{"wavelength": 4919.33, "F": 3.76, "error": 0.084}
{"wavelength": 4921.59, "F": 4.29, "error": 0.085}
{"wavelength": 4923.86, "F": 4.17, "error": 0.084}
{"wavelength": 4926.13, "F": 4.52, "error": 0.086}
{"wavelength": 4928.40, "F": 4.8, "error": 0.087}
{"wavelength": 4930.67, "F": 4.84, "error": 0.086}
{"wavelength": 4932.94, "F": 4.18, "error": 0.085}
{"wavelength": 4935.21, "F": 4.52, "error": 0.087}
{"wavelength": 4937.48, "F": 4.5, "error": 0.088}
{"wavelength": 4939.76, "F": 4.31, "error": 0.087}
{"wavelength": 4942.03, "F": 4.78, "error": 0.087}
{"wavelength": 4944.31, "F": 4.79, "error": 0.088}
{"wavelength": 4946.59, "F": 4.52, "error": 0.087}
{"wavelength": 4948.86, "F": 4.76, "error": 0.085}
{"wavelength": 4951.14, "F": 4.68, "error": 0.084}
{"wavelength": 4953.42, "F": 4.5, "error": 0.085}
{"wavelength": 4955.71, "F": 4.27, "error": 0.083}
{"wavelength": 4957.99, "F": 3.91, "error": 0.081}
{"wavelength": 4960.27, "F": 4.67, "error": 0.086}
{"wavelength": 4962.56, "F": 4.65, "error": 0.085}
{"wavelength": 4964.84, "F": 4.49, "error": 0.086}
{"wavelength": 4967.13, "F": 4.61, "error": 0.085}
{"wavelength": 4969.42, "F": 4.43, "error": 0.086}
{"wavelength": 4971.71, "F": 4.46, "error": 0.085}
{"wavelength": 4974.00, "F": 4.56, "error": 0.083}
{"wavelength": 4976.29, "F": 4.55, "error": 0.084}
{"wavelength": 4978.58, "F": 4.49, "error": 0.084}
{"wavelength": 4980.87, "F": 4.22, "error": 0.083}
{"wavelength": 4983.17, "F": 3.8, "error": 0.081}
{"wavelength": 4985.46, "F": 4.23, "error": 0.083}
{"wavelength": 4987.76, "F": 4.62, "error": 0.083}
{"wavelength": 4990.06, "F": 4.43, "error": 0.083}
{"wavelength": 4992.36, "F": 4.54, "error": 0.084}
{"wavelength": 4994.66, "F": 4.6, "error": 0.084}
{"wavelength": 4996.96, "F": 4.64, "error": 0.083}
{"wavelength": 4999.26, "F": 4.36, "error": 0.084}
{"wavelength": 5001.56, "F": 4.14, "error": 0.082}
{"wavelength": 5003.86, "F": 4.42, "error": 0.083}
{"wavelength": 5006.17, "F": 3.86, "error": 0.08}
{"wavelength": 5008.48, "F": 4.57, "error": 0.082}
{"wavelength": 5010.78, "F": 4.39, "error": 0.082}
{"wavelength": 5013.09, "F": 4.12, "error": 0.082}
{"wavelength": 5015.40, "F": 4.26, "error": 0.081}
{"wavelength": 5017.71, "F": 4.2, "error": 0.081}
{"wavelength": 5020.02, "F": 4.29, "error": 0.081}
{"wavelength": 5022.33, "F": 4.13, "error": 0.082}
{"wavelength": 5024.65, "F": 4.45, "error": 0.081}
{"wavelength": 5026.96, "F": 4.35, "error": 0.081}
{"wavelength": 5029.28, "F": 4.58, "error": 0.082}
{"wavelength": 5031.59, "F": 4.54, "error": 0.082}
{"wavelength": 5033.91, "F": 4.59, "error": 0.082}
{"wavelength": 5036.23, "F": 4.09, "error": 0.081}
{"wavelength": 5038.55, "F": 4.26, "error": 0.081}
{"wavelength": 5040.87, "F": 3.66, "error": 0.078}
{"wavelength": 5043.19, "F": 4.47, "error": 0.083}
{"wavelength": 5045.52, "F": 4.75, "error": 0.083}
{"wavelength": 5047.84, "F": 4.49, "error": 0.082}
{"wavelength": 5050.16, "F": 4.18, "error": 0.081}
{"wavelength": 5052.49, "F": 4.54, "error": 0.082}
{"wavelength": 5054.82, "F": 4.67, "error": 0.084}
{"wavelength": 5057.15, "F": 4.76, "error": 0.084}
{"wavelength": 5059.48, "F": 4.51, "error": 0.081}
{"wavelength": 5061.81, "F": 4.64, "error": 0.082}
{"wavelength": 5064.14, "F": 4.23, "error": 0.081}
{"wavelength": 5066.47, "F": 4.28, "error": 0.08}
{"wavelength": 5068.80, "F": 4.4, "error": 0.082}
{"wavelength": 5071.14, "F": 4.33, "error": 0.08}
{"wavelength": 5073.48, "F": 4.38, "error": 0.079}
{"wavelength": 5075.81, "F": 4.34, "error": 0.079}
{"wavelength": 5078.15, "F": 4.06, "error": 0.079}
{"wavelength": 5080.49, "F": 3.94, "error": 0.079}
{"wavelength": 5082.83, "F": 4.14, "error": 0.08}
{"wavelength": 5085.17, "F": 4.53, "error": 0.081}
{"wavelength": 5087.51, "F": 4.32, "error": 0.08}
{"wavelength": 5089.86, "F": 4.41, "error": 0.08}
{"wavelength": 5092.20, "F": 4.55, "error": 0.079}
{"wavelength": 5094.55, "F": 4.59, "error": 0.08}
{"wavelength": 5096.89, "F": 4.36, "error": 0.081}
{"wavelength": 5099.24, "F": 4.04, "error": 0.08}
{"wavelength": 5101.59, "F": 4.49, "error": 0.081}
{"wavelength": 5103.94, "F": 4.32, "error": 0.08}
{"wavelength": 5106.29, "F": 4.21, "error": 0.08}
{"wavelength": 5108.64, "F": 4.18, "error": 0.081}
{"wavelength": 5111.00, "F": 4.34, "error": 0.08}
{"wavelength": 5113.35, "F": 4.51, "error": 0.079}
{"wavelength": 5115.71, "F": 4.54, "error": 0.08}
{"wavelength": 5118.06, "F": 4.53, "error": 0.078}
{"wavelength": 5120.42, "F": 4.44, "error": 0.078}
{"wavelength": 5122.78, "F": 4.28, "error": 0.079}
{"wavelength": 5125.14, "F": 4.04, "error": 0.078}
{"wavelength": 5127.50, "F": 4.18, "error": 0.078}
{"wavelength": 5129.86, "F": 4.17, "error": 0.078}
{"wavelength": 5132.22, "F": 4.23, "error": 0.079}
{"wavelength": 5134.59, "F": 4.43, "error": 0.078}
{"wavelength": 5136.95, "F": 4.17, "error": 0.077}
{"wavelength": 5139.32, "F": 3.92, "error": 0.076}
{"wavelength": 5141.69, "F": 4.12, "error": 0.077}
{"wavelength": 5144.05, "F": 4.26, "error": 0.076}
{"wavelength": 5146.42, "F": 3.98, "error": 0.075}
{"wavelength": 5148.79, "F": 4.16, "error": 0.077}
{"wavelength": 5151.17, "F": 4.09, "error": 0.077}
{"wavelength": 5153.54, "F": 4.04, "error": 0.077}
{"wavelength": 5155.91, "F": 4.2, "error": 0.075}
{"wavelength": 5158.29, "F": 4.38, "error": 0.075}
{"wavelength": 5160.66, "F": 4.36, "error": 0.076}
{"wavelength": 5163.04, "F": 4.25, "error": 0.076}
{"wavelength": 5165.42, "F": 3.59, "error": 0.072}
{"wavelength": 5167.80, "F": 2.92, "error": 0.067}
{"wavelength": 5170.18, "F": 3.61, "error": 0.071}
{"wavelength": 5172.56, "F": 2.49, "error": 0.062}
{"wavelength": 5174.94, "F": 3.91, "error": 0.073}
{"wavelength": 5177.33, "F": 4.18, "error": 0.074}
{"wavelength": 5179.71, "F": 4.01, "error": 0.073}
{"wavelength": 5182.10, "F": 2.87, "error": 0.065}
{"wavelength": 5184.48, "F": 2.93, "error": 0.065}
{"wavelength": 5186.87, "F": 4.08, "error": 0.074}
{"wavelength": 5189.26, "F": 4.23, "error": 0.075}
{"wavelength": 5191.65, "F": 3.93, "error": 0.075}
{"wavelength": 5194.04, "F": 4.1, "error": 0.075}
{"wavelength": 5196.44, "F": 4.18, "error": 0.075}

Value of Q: 1.0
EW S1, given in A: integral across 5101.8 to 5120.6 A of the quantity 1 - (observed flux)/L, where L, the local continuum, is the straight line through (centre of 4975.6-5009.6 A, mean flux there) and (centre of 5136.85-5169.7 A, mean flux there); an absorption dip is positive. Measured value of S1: -1.3 A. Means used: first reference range 4.36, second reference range 4.02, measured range 4.39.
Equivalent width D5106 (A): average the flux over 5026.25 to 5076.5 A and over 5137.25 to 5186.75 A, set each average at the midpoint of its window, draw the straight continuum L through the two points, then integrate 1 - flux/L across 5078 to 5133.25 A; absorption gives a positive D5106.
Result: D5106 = -2.6 A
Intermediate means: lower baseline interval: 4.41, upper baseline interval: 3.82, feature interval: 4.31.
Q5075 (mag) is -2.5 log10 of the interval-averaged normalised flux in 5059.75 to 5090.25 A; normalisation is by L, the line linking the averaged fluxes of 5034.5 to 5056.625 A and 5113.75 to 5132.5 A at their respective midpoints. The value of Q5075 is 0.01 mag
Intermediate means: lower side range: 4.36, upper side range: 4.31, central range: 4.31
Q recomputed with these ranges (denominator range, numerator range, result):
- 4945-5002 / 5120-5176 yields 0.96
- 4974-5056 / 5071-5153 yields 1.02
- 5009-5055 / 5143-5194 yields 0.93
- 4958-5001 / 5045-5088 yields 1.02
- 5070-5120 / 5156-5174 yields 0.87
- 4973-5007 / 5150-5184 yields 0.92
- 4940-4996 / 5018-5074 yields 1.01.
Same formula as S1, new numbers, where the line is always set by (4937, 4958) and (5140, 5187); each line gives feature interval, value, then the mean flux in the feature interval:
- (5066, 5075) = -0.5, 4.35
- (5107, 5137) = -2.7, 4.31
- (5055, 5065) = -1.0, 4.56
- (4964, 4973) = -0.1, 4.5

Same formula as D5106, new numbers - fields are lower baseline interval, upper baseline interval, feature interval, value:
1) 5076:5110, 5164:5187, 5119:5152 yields -2.8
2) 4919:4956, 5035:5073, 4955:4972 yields 0.1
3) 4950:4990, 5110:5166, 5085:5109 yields -0.5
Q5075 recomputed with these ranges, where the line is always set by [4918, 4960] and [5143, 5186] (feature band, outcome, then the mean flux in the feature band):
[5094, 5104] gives -0.10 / 4.35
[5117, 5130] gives -0.10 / 4.28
